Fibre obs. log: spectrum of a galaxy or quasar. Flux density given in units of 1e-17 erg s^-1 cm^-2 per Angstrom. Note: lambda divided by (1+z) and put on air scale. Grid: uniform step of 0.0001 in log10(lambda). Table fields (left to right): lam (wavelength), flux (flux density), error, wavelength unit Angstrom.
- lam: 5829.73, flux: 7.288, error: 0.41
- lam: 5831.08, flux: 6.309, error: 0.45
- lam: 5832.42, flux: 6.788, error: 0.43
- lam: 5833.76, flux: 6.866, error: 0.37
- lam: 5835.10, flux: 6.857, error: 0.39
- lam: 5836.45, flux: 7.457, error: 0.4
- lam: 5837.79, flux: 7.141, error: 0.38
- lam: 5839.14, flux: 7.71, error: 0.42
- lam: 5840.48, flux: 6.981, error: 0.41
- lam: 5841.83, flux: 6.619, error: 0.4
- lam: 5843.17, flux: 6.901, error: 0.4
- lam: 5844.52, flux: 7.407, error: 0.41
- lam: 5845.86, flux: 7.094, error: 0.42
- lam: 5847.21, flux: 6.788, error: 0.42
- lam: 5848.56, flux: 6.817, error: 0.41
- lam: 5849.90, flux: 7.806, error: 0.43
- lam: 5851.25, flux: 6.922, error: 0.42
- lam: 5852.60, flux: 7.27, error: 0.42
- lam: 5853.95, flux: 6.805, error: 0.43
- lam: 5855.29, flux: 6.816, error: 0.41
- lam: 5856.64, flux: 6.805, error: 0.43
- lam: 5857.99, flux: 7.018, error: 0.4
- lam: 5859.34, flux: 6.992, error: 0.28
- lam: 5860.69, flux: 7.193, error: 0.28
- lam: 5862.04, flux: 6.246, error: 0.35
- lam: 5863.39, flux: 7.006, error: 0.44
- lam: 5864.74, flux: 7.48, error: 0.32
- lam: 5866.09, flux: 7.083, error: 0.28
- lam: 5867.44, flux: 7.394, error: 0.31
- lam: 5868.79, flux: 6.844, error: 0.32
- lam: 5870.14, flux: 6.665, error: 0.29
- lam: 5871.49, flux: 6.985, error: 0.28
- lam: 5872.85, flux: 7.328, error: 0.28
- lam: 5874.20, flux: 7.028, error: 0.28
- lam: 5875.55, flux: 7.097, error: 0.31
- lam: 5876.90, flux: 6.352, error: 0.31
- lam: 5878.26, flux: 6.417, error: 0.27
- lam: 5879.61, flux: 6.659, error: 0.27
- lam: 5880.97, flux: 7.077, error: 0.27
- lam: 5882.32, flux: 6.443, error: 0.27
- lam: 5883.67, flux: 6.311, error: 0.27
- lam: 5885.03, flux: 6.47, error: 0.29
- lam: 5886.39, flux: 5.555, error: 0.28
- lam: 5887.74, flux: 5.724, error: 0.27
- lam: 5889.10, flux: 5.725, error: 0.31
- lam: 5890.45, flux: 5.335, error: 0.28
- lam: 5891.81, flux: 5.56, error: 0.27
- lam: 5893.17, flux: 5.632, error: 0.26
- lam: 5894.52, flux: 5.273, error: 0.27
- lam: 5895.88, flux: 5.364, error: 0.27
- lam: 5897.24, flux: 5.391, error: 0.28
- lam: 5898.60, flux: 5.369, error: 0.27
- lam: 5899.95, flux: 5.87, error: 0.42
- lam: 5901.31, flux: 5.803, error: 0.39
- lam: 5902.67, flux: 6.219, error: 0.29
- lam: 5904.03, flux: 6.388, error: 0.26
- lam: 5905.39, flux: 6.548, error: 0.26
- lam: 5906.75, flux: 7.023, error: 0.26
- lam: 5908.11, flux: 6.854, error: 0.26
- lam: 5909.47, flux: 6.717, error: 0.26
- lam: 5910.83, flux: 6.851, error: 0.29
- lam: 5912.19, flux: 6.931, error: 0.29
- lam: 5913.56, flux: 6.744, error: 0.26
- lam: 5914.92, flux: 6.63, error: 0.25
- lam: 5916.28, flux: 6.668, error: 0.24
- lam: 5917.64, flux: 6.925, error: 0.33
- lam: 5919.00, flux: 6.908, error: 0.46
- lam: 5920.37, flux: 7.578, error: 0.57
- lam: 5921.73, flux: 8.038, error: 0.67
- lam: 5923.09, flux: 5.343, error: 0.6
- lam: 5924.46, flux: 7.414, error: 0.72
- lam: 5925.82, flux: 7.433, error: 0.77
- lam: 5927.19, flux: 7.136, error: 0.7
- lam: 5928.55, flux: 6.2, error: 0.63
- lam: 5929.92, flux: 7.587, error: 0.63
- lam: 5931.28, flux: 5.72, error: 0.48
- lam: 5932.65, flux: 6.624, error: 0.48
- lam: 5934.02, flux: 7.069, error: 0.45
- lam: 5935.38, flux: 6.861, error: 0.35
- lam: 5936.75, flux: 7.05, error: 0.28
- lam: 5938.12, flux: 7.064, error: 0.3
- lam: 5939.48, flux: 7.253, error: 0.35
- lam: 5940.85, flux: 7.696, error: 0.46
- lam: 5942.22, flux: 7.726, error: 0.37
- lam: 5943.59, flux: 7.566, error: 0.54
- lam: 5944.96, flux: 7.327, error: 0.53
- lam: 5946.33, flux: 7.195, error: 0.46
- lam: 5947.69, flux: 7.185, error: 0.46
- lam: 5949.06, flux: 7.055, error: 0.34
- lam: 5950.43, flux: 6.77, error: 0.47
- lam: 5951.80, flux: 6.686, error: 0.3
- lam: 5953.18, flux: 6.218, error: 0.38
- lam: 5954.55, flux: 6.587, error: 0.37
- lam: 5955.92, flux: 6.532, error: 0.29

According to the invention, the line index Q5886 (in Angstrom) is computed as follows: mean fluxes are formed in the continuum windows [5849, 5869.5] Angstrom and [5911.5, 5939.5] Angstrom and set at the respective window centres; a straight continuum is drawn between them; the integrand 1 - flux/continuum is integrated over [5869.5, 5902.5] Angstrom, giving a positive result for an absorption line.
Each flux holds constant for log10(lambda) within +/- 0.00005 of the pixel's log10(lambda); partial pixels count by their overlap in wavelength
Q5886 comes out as 4.00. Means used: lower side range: 7.04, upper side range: 6.91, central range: 6.14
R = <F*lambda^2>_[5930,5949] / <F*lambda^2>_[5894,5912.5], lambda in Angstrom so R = 1.17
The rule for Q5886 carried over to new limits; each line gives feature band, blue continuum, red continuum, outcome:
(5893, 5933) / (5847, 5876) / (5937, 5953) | 3.4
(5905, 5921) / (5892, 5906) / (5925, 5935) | -1.6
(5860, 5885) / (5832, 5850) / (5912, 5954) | 0.7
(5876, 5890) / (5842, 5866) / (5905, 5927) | 1.4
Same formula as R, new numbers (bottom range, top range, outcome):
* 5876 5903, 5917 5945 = 1.21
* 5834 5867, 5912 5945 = 1.02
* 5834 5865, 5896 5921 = 0.94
